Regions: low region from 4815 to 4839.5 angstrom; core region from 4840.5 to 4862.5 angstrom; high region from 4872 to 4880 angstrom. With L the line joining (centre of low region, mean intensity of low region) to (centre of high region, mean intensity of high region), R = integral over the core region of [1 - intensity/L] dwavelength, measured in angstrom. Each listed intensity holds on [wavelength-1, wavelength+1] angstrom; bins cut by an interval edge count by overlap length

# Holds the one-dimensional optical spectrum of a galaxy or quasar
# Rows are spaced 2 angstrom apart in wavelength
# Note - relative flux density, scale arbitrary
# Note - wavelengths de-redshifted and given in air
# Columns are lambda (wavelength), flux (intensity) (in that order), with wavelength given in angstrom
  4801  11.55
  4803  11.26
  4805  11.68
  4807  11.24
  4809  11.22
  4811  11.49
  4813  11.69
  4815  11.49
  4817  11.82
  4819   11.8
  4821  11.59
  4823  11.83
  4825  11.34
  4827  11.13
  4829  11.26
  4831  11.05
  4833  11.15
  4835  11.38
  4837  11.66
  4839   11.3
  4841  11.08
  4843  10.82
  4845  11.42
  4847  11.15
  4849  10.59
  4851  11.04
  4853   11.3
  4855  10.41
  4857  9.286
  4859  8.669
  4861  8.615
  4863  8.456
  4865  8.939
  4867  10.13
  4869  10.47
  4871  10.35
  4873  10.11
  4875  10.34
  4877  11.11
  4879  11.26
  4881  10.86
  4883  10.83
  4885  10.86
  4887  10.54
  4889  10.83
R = 1.5 angstrom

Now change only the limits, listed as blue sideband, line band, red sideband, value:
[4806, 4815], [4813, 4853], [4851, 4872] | -2.45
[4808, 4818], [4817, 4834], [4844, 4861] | -0.37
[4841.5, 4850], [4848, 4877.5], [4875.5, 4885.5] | 2.72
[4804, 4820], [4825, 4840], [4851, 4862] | -0.76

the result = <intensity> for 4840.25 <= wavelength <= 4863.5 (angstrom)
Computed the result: 10.3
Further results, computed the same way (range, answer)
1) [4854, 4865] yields 9.07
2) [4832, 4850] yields 11.2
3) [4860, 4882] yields 10.1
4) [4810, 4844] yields 11.4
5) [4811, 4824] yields 11.7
